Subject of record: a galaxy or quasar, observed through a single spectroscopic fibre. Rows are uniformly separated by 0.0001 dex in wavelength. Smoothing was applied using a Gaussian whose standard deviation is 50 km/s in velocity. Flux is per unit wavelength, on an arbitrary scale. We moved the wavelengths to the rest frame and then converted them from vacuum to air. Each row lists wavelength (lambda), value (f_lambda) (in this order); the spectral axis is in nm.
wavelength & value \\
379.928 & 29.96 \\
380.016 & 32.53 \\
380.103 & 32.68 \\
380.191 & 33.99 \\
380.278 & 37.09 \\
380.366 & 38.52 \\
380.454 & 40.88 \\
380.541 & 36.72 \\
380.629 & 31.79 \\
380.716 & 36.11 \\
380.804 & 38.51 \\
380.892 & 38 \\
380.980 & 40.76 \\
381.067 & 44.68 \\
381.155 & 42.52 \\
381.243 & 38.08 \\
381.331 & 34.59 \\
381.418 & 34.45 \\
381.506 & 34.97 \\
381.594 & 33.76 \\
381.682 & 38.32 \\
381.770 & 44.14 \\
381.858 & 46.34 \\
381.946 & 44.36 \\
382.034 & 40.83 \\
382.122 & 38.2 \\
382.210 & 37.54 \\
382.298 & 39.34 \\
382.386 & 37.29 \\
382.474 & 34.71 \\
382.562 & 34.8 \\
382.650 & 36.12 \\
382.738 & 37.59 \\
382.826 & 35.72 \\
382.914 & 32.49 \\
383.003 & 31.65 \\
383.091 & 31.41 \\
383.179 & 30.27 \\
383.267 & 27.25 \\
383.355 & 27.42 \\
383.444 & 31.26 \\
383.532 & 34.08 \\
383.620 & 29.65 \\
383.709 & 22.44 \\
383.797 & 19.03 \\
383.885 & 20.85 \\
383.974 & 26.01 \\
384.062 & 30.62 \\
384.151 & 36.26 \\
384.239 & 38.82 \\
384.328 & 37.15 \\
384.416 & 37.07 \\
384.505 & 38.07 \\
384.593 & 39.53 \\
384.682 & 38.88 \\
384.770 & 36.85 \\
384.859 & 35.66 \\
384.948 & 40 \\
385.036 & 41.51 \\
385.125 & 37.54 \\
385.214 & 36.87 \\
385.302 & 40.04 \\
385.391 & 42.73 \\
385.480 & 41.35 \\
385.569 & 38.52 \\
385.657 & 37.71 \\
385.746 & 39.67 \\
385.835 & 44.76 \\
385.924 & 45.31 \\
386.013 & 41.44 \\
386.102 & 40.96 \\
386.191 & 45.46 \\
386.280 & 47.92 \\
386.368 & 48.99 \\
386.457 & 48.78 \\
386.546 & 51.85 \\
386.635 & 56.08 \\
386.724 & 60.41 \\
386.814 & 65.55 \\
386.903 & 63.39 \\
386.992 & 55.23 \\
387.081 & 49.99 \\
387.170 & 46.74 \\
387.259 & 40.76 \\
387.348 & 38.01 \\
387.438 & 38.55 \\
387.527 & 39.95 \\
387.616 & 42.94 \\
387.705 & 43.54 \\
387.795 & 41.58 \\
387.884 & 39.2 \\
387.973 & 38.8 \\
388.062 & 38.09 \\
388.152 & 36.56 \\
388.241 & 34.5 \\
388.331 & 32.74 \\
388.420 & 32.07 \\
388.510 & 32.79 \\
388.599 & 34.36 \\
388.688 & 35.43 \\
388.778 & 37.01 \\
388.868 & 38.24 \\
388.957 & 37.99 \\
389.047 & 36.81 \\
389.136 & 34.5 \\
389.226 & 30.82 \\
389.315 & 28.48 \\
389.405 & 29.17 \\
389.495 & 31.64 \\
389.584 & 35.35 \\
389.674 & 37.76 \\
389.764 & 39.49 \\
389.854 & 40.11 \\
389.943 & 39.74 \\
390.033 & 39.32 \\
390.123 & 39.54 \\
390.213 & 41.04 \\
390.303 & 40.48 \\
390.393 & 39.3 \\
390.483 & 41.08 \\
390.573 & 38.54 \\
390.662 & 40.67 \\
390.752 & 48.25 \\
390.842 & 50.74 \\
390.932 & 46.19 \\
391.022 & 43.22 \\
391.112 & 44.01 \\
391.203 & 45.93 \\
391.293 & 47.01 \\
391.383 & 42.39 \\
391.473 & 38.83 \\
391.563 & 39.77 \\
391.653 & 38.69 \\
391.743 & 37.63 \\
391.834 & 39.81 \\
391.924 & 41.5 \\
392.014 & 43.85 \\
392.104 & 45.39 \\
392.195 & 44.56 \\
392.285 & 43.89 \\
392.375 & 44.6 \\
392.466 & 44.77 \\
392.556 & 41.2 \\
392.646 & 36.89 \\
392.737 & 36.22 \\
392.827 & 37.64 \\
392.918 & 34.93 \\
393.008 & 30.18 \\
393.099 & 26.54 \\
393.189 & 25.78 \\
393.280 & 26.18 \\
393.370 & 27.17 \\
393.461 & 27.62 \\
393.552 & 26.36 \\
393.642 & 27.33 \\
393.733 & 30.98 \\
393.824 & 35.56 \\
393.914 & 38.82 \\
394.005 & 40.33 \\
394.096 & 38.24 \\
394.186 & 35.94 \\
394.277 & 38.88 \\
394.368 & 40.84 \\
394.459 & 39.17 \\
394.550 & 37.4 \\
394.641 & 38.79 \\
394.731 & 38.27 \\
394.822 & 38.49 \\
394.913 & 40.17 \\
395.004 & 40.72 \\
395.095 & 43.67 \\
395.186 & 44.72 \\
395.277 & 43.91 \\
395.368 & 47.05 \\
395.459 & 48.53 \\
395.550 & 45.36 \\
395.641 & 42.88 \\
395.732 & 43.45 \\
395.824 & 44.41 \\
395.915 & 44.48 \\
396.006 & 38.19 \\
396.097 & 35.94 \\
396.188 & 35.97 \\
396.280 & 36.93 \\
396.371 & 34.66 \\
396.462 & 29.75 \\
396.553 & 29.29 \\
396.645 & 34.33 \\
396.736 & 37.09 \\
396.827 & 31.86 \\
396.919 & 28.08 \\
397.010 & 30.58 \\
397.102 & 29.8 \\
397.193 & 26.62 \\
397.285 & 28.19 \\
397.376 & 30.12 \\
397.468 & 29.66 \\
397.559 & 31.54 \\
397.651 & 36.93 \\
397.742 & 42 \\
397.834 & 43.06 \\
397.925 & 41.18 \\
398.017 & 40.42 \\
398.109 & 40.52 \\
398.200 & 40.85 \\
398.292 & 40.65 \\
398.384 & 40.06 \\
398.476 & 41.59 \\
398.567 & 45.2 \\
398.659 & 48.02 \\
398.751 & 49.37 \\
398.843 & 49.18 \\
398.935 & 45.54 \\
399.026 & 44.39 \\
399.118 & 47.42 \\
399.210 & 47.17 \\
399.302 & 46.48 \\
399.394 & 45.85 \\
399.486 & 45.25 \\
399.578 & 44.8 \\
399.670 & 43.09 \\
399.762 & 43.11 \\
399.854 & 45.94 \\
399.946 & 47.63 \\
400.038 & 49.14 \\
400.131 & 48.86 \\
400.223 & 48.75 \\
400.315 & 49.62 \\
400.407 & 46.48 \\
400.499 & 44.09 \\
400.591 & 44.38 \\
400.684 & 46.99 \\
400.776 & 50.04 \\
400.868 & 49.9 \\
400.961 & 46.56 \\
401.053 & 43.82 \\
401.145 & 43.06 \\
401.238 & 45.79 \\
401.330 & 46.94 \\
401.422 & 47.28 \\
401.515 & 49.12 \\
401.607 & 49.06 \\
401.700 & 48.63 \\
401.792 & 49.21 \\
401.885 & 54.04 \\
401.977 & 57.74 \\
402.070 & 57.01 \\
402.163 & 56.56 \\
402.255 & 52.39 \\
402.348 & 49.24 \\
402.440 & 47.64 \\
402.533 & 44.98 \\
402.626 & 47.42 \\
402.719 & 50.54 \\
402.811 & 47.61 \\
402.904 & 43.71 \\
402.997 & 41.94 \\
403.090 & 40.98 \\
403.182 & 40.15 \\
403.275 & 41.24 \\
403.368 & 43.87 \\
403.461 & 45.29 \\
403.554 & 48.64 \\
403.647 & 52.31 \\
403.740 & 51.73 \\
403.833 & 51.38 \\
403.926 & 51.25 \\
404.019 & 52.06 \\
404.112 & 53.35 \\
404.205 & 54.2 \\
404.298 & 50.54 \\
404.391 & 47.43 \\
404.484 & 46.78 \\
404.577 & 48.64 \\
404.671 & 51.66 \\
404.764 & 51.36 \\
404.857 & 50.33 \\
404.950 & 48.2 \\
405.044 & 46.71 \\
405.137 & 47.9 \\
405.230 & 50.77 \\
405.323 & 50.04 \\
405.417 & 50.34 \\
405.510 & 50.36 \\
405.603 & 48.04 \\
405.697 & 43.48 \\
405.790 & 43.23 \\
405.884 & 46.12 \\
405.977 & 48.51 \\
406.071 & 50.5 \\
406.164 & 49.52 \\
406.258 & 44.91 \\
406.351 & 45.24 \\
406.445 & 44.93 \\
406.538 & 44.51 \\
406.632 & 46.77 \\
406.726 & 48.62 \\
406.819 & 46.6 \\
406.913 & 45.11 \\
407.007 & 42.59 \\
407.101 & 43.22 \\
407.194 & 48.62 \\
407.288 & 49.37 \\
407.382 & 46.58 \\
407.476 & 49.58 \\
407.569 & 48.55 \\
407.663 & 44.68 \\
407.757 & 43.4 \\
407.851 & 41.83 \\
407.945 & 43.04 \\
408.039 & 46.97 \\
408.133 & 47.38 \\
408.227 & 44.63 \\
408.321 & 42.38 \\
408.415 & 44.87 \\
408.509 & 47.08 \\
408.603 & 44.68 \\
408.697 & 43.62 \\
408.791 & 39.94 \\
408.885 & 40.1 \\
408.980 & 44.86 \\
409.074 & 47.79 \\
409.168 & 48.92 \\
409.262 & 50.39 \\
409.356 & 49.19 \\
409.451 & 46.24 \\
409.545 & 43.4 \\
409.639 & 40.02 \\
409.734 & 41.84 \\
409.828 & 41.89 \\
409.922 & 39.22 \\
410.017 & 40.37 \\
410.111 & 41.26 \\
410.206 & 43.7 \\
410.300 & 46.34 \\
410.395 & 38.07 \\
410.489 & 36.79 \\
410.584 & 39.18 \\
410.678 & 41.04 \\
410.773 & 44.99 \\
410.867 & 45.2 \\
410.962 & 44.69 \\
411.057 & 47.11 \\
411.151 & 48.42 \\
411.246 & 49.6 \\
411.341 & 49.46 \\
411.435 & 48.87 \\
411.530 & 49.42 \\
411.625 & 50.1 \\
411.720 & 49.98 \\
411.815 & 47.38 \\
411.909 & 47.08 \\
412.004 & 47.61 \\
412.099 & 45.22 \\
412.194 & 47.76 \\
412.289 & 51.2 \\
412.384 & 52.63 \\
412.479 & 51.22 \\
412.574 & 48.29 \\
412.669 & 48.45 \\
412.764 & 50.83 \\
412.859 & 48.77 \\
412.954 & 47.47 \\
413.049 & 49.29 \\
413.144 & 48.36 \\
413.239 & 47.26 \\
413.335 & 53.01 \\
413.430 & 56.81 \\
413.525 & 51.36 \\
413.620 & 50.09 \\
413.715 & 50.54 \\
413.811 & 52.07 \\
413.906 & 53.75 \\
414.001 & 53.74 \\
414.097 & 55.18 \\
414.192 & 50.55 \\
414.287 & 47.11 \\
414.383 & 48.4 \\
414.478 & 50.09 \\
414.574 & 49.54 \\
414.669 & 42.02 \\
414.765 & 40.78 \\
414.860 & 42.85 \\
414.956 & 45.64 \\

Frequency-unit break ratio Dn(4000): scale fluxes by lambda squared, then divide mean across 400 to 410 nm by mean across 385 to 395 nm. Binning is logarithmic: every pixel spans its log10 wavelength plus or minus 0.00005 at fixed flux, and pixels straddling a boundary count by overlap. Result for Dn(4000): 1.3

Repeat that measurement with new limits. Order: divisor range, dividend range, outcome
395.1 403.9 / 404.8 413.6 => 1.12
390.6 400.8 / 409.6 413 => 1.24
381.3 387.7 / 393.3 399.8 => 1.05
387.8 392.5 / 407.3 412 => 1.26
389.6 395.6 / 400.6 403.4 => 1.27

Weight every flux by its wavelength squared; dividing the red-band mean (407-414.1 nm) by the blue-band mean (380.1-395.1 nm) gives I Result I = 1.36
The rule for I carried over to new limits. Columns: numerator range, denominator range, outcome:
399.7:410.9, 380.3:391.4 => 1.32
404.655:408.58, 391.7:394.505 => 1.38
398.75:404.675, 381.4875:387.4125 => 1.33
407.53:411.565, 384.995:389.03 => 1.17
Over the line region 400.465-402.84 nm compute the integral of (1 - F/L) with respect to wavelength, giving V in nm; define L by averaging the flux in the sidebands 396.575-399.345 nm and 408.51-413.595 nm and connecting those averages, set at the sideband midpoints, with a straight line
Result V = -0.46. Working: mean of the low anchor 38.8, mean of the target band 48.9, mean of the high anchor 46.4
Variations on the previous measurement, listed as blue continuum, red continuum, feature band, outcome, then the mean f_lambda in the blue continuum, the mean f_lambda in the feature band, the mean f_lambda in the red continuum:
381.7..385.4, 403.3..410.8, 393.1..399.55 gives 0.464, 35.1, 38.3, 46.2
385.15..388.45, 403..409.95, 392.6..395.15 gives 0.563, 44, 35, 46.6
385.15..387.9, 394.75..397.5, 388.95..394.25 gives 0.421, 45.6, 37.9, 37.2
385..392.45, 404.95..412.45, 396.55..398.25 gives 0.352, 41.6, 34.5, 45.9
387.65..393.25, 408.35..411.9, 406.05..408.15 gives -0.110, 38.6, 46.1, 44.8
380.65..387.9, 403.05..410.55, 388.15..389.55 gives 0.236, 39.4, 33.9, 46.2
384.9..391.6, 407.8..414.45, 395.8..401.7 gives 0.309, 41.5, 41.7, 46.8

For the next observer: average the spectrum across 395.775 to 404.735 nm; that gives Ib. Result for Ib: 44.2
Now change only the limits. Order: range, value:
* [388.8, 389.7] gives 34.1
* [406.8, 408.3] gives 45.7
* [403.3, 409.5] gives 47.3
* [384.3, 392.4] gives 41.3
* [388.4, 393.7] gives 37.7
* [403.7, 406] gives 49.4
